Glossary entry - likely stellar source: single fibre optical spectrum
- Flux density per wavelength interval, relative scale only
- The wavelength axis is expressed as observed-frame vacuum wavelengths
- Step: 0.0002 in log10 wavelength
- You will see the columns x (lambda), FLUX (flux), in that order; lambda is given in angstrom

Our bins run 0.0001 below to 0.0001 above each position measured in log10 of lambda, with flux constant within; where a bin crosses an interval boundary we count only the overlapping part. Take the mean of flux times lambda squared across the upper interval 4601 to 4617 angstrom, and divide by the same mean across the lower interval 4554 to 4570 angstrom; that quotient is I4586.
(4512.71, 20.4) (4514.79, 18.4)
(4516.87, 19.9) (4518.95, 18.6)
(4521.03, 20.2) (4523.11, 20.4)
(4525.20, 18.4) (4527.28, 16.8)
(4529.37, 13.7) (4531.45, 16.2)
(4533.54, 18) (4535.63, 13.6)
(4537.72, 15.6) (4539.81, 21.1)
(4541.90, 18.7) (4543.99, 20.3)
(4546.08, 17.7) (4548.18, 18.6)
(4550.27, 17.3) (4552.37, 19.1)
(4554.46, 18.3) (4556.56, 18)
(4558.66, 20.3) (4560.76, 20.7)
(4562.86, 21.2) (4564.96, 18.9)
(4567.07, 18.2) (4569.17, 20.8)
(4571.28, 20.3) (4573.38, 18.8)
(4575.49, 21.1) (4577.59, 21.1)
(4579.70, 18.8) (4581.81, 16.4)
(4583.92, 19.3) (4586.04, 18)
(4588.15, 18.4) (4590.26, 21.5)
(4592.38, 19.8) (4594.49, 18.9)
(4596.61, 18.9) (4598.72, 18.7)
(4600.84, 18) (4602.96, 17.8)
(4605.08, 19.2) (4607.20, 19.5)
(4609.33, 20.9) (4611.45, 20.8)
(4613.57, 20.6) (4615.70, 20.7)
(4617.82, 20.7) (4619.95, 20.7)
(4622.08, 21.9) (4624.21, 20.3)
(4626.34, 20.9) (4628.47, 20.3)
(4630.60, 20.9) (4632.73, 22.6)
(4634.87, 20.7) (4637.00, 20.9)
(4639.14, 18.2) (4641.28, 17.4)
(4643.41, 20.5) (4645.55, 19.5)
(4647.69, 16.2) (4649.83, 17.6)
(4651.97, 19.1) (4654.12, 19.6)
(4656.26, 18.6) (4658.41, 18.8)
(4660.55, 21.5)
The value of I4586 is 1.0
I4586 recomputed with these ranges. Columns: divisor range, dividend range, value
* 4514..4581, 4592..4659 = 1.09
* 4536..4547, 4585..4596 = 1.07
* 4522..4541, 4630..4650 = 1.19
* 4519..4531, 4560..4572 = 1.14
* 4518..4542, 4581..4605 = 1.10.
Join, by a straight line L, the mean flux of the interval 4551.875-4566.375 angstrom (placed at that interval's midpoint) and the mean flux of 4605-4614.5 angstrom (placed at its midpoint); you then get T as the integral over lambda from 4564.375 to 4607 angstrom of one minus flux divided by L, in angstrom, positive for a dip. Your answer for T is 1.6 angstrom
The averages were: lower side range 19.5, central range 19.2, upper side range 20.3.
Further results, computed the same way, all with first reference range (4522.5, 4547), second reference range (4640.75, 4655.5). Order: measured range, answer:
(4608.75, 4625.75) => -2.3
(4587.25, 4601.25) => -0.9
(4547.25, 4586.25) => -3.2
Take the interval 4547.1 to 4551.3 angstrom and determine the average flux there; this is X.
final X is 17.9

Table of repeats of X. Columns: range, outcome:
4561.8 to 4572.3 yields 19.9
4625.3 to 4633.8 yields 21.2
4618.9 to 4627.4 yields 20.9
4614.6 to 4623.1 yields 21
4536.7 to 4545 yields 18.9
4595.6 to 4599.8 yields 18.8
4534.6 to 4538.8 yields 14.7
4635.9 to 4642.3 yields 18.8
